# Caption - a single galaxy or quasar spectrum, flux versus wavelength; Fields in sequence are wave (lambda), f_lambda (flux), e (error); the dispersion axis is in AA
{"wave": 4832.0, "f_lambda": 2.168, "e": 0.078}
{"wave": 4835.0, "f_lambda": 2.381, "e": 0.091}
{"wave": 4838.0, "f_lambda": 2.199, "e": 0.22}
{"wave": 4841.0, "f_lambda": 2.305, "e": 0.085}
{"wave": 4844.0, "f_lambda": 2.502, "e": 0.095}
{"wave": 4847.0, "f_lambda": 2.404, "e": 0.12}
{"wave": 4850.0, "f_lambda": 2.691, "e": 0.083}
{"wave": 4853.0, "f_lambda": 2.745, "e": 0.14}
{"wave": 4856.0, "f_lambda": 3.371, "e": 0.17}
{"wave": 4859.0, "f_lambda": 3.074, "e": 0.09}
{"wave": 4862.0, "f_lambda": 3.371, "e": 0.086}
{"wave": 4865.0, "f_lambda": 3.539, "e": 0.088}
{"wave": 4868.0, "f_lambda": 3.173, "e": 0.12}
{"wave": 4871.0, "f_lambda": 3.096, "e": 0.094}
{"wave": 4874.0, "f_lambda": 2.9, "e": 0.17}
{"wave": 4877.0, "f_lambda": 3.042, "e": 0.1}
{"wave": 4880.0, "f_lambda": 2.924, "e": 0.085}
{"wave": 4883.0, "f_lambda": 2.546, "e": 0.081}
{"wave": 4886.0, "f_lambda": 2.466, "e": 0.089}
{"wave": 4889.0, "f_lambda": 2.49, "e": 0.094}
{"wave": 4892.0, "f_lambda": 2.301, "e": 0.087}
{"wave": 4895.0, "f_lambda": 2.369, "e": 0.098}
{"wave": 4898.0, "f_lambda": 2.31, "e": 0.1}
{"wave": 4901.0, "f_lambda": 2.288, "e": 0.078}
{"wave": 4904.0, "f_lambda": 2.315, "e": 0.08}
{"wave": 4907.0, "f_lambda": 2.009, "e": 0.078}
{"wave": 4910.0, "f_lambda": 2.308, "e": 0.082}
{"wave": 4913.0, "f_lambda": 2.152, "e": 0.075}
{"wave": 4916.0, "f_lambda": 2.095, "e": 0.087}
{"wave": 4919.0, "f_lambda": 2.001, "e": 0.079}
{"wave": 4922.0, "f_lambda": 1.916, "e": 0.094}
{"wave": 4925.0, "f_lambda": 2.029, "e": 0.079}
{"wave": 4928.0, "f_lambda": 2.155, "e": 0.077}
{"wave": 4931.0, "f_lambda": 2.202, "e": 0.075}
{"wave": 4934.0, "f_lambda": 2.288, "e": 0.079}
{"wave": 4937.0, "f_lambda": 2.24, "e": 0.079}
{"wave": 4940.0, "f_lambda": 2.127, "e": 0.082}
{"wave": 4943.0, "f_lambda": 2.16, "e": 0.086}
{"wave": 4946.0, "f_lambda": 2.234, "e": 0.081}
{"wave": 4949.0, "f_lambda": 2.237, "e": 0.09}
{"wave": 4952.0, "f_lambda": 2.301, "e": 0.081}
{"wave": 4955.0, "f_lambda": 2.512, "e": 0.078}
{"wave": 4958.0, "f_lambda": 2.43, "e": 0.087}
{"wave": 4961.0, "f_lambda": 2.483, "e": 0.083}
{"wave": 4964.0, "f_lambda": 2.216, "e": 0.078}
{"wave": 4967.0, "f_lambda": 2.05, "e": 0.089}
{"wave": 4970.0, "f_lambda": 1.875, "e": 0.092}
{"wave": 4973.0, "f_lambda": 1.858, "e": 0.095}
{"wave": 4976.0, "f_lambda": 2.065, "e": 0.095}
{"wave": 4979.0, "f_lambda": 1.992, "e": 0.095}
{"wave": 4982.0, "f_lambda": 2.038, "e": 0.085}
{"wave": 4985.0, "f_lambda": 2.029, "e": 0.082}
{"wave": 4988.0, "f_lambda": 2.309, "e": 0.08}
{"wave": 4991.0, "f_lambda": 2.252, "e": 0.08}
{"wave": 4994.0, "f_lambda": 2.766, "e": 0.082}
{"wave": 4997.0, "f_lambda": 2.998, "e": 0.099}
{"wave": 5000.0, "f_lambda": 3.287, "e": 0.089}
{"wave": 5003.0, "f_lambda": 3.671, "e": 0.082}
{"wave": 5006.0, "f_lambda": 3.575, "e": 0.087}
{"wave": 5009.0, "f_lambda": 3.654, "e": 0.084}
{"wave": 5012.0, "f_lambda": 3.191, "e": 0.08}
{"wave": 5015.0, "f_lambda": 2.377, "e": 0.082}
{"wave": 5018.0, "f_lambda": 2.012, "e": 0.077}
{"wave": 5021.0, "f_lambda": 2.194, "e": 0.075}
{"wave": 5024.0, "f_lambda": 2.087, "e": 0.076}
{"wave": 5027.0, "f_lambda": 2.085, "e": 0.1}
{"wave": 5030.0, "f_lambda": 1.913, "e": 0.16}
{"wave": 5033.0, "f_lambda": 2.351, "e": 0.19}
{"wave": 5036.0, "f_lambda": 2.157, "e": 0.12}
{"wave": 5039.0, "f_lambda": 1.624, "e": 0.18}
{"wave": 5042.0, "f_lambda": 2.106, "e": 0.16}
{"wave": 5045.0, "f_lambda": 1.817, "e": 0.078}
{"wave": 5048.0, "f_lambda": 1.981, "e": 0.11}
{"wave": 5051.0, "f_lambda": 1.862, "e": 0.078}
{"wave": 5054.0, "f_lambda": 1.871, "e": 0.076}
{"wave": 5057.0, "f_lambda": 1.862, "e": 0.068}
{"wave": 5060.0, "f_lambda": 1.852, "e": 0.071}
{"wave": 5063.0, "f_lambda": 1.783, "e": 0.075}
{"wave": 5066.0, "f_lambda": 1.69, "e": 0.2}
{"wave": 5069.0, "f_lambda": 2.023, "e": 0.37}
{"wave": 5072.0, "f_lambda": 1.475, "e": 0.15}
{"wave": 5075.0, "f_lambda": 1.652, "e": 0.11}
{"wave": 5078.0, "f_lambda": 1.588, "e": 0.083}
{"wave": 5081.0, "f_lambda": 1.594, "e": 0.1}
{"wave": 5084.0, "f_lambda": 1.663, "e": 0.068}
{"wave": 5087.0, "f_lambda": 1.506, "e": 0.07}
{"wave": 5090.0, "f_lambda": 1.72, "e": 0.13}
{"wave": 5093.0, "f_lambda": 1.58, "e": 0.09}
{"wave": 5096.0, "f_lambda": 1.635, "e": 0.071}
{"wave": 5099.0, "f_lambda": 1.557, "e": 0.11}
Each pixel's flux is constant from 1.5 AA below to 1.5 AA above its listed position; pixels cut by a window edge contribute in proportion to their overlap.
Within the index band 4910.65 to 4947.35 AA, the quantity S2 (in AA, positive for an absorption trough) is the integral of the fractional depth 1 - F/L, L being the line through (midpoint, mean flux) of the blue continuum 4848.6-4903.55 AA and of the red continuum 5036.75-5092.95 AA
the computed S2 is 5.5 AA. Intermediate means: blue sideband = 2.81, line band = 2.14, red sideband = 1.76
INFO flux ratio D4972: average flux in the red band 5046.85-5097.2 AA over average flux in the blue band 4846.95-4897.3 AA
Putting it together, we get 0.60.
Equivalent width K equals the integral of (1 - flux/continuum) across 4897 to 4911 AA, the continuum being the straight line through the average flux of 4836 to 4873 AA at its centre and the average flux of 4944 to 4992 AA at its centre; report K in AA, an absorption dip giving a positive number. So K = 1.8 AA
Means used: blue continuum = 2.87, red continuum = 2.18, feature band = 2.24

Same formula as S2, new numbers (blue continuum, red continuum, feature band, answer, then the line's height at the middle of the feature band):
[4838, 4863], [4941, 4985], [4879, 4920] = 3.0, 2.5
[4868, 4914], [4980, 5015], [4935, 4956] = 3.4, 2.69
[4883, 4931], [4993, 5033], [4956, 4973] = 2.1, 2.5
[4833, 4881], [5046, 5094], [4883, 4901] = 1.9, 2.67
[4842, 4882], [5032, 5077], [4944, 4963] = 0.7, 2.45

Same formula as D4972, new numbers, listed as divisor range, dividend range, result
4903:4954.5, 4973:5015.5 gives 1.25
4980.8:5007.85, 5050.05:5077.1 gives 0.64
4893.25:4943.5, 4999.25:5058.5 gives 1.09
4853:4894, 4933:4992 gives 0.74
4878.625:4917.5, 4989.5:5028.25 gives 1.19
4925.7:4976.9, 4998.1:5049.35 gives 1.13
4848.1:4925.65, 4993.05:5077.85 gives 0.87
